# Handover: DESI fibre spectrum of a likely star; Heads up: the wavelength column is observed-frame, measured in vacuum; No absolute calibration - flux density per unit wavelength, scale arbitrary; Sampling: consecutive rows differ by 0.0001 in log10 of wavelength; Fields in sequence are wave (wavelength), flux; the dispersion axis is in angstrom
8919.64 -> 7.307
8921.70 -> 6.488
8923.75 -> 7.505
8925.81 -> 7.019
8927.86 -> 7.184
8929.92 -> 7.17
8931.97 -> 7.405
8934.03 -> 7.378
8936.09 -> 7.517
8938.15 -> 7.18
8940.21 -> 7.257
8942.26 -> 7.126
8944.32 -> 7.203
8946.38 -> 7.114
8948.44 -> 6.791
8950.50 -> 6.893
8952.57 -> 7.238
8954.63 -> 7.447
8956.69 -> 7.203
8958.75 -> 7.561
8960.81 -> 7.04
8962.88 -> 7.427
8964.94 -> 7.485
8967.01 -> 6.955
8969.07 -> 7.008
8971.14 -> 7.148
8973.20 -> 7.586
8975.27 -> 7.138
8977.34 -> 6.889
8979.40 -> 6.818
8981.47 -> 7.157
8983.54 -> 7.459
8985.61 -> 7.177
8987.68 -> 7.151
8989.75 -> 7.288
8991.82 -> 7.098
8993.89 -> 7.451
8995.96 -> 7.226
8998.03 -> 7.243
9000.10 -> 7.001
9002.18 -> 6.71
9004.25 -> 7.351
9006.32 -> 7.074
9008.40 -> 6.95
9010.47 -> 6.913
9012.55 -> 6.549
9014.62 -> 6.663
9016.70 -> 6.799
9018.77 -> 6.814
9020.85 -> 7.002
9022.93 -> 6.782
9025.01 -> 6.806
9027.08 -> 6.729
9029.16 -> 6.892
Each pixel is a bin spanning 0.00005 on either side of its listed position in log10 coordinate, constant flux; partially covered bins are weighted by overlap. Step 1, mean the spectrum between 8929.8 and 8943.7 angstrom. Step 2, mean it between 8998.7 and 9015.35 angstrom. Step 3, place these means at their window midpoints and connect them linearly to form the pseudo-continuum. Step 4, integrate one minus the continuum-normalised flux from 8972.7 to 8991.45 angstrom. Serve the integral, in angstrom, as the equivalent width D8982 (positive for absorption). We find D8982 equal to -0.3 angstrom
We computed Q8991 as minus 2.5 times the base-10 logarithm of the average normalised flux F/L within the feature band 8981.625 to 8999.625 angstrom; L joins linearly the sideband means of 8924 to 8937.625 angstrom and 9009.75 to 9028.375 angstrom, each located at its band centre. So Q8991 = -0.05 mag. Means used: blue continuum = 7.29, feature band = 7.25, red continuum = 6.78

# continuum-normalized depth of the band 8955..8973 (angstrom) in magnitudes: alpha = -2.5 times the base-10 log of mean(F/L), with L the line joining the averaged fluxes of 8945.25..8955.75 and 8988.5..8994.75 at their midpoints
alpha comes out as -0.02 mag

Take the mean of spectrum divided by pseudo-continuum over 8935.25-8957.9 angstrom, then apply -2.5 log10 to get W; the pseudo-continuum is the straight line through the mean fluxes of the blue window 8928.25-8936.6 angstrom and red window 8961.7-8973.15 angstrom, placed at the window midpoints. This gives 0.02 mag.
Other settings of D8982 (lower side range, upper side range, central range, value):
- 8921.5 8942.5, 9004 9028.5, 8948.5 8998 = -1.08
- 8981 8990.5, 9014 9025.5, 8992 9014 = -0.04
